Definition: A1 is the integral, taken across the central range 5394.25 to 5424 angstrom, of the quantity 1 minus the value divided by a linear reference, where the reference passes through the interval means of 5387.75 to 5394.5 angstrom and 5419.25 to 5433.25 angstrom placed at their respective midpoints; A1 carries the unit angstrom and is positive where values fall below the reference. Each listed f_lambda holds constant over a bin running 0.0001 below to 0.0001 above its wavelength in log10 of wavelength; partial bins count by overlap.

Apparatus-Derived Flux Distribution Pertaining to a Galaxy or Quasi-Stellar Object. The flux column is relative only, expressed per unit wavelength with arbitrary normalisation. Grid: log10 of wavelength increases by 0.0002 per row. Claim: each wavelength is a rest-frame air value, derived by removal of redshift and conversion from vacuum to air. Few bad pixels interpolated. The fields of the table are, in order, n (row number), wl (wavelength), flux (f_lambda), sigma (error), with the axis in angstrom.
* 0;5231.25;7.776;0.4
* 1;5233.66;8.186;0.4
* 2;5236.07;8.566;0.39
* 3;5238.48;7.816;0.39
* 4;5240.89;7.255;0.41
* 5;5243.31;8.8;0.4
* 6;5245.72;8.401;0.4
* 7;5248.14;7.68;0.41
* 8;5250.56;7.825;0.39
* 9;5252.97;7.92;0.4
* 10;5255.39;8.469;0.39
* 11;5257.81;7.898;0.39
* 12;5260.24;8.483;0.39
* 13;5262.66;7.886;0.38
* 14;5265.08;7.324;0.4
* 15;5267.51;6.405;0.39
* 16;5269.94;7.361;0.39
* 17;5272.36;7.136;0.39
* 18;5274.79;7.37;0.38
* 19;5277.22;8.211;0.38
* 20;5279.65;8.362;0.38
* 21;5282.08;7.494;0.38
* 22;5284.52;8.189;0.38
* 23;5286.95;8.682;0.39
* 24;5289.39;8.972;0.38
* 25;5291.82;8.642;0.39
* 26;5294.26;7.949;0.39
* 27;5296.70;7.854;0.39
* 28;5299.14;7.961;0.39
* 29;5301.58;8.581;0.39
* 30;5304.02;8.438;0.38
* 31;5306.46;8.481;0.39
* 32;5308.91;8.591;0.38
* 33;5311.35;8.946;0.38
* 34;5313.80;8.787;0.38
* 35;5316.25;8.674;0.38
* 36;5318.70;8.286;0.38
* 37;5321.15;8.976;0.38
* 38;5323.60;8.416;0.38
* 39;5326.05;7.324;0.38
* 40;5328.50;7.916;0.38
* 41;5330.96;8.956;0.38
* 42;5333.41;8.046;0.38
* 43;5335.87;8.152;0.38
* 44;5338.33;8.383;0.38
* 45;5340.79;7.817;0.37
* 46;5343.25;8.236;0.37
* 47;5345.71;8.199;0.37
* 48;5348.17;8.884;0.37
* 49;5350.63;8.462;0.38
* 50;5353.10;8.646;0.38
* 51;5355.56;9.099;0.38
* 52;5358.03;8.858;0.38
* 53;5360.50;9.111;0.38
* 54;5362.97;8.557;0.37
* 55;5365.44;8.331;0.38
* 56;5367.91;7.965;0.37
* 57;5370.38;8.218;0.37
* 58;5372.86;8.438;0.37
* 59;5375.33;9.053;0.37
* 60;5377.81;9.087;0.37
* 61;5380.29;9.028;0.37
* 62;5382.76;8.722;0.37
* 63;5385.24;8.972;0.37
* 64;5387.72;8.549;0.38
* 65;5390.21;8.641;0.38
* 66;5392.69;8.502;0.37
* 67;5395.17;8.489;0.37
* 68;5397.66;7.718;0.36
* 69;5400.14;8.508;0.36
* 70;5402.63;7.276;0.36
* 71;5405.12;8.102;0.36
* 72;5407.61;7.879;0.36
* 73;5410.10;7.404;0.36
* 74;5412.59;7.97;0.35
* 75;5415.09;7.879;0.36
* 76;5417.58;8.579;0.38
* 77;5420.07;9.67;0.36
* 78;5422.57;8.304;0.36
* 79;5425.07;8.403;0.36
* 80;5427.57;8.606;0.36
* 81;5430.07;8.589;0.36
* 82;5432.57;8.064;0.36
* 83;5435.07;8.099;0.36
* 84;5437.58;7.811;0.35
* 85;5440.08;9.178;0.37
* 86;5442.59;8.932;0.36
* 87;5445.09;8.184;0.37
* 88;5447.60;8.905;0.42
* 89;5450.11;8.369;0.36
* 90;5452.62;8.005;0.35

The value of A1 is 1.5 angstrom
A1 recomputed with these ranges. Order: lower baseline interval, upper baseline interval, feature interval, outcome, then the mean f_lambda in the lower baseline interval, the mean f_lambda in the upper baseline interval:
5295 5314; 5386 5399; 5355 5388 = -1.2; 8.42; 8.4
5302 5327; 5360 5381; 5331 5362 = 0.2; 8.51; 8.62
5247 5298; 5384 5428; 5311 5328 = -0.8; 7.91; 8.3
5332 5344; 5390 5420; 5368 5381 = -0.9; 8.13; 8.12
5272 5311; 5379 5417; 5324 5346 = 0.3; 8.22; 8.25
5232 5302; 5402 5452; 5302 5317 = -1.1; 7.98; 8.32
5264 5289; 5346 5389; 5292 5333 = -1.5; 7.7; 8.69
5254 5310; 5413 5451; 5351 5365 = -0.9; 8.03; 8.49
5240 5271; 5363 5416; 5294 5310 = -0.6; 7.83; 8.33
